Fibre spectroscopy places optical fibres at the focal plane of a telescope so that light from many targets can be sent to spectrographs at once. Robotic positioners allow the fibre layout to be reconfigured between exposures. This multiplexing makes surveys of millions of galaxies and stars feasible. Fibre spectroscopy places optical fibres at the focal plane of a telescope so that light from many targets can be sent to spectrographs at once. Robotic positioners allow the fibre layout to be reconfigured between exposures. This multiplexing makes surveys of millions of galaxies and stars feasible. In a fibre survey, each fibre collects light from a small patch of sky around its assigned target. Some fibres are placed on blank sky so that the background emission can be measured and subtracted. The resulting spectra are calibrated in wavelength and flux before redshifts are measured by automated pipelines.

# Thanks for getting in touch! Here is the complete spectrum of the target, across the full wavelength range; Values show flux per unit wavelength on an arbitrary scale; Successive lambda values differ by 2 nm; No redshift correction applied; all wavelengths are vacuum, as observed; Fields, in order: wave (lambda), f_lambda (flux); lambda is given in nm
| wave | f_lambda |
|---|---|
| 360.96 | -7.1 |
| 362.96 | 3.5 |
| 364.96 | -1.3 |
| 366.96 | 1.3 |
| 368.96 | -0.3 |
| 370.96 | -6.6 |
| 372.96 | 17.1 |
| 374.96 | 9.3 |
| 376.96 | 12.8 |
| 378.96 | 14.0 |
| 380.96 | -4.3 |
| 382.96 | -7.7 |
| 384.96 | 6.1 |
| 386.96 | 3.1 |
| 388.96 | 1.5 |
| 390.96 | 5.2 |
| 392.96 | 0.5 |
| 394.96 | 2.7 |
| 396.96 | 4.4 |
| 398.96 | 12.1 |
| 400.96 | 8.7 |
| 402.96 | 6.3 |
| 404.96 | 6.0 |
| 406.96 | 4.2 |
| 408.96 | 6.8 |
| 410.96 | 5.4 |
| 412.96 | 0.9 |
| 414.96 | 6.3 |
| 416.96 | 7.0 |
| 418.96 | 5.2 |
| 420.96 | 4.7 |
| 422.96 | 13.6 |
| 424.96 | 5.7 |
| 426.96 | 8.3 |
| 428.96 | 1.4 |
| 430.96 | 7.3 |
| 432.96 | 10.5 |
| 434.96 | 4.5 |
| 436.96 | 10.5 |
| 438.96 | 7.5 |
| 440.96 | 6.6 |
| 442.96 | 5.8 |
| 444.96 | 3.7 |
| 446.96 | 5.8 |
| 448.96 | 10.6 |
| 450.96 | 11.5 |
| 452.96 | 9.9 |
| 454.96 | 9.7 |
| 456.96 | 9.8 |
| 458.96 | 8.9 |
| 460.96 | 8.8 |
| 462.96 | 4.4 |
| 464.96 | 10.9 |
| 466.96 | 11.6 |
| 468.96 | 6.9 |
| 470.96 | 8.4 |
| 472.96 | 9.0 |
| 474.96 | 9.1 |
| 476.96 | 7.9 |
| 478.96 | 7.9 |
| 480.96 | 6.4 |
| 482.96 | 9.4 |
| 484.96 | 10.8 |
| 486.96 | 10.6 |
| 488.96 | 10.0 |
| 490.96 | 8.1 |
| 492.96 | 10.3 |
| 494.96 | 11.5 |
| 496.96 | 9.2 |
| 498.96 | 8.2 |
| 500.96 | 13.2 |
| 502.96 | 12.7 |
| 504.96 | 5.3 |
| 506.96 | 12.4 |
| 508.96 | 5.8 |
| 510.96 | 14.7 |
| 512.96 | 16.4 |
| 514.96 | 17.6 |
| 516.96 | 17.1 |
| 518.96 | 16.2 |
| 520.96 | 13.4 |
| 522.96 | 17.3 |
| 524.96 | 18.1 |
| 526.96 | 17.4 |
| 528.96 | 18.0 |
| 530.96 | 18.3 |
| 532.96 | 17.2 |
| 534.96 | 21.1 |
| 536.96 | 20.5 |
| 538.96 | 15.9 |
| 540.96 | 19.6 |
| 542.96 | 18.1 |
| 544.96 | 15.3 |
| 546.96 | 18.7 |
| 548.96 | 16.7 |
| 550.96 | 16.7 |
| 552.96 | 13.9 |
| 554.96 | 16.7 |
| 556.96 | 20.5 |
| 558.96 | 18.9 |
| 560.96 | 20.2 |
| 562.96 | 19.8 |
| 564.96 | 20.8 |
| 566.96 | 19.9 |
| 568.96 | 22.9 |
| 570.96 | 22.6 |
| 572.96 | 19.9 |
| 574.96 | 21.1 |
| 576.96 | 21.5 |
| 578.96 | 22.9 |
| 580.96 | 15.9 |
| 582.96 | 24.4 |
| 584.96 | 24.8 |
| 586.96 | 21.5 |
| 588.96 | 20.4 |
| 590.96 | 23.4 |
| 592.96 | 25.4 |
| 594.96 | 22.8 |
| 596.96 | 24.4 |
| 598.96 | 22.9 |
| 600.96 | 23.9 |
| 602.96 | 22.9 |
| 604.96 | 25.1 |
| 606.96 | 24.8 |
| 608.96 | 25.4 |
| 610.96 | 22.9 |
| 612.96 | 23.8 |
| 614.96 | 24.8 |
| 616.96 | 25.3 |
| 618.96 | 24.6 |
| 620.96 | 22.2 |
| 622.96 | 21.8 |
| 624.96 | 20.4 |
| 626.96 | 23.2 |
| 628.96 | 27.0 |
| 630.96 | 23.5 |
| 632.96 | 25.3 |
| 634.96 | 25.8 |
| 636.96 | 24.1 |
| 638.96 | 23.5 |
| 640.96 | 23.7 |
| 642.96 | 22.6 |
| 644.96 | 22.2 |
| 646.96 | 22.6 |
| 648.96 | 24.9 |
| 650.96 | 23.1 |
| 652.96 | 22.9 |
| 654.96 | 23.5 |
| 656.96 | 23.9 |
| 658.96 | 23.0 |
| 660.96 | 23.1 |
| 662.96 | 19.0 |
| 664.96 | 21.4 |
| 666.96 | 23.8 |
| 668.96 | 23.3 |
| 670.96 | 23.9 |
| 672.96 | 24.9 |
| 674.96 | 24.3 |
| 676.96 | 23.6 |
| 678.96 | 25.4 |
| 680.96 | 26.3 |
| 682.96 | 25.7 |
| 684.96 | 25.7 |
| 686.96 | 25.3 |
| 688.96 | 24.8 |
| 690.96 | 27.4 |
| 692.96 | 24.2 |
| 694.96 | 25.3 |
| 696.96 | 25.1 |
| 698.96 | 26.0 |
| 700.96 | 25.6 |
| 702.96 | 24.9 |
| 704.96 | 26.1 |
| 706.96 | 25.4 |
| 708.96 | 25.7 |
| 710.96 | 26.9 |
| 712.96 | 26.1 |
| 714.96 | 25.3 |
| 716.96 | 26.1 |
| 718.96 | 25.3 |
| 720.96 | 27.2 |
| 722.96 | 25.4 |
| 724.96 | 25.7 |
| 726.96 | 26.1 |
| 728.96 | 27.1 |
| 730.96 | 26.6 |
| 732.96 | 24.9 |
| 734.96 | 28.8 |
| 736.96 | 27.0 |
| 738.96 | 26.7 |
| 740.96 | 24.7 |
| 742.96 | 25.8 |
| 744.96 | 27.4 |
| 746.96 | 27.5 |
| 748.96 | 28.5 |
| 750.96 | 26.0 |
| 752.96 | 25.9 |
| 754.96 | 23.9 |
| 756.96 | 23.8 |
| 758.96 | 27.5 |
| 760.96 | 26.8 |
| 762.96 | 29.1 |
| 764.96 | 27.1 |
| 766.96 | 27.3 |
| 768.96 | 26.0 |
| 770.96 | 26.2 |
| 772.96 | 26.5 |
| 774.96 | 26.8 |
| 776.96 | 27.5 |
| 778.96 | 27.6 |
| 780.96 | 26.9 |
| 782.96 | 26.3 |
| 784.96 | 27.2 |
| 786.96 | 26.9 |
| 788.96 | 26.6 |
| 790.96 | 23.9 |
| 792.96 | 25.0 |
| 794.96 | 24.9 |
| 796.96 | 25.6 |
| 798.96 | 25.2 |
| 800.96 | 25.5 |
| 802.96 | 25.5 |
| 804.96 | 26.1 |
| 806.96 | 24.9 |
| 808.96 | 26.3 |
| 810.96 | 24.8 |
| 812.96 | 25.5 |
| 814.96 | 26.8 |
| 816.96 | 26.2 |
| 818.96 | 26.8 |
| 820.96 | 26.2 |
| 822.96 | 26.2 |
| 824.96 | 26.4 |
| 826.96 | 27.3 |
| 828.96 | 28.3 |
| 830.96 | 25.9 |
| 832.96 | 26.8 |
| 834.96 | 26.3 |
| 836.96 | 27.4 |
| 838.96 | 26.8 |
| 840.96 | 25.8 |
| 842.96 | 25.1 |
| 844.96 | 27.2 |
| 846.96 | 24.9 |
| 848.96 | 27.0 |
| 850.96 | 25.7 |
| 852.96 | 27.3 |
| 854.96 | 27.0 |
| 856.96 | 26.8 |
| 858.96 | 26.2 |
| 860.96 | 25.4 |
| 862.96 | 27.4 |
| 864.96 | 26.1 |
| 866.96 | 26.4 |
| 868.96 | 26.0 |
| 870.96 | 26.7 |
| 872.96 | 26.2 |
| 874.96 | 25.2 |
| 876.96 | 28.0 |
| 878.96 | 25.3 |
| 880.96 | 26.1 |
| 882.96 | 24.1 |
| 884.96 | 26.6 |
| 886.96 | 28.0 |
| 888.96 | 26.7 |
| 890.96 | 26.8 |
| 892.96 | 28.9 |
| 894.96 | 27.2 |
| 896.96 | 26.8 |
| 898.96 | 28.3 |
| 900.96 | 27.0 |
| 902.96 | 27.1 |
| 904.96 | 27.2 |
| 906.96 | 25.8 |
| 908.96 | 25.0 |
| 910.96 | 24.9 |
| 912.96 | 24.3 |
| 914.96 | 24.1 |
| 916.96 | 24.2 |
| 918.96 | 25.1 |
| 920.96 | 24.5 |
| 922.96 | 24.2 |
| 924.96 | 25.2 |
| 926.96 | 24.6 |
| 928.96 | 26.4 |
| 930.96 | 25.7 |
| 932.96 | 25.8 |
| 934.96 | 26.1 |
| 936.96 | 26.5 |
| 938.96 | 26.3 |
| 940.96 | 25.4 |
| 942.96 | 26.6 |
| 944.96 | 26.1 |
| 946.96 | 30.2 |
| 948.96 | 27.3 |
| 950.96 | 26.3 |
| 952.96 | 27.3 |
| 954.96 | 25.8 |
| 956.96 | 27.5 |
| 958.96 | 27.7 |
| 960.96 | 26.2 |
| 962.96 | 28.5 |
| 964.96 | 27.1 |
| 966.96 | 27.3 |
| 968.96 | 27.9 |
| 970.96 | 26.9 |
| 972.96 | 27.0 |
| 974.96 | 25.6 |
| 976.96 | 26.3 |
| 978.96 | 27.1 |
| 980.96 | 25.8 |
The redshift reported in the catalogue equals 0.28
